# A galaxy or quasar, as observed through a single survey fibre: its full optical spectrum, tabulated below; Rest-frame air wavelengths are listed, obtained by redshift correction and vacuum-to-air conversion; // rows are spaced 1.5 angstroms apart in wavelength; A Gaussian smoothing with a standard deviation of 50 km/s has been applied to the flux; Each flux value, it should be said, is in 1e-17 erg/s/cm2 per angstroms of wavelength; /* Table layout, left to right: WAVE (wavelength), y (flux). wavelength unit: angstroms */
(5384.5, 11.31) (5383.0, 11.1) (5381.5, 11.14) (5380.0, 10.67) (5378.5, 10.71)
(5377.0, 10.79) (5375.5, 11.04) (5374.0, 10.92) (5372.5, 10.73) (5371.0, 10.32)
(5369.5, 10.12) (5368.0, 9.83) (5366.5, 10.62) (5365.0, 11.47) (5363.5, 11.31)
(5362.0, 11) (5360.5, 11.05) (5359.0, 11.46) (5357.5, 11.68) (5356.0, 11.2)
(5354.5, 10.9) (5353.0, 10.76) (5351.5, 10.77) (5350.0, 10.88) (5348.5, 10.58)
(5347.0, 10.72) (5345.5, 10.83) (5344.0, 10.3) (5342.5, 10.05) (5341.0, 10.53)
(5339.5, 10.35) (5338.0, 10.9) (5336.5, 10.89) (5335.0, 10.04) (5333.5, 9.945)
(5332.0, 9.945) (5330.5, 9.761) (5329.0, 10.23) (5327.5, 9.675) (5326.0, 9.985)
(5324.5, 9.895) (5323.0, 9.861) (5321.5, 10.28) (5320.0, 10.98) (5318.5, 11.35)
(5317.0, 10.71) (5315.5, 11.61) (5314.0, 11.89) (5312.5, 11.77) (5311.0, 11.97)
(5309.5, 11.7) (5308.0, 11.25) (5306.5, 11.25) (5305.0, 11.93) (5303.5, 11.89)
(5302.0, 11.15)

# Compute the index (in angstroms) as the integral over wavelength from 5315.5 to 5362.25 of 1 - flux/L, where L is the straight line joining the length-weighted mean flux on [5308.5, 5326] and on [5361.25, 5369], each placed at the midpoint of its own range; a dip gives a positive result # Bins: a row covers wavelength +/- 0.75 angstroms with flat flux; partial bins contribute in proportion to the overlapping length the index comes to 1.57 angstroms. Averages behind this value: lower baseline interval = 11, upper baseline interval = 10.8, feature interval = 10.6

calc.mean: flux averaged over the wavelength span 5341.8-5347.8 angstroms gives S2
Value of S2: 10.5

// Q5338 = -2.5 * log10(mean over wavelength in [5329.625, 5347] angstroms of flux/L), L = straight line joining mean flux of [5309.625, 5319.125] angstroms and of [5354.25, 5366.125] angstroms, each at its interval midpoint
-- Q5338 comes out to 0.11 mag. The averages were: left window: 11.6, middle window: 10.3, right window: 11.3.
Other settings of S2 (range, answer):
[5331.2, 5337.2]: 10.2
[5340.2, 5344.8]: 10.3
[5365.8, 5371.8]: 10.2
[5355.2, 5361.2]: 11.3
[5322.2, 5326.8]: 9.92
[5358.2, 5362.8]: 11.2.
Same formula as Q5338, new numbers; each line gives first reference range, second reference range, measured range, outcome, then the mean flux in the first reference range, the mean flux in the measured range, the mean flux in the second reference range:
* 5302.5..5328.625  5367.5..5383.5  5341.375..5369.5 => 0.00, 11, 10.8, 10.7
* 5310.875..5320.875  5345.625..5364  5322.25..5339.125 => 0.12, 11.4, 10.1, 11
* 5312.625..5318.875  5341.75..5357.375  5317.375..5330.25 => 0.10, 11.4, 10.3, 10.7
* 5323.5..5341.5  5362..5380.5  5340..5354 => -0.02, 10.2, 10.6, 10.7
